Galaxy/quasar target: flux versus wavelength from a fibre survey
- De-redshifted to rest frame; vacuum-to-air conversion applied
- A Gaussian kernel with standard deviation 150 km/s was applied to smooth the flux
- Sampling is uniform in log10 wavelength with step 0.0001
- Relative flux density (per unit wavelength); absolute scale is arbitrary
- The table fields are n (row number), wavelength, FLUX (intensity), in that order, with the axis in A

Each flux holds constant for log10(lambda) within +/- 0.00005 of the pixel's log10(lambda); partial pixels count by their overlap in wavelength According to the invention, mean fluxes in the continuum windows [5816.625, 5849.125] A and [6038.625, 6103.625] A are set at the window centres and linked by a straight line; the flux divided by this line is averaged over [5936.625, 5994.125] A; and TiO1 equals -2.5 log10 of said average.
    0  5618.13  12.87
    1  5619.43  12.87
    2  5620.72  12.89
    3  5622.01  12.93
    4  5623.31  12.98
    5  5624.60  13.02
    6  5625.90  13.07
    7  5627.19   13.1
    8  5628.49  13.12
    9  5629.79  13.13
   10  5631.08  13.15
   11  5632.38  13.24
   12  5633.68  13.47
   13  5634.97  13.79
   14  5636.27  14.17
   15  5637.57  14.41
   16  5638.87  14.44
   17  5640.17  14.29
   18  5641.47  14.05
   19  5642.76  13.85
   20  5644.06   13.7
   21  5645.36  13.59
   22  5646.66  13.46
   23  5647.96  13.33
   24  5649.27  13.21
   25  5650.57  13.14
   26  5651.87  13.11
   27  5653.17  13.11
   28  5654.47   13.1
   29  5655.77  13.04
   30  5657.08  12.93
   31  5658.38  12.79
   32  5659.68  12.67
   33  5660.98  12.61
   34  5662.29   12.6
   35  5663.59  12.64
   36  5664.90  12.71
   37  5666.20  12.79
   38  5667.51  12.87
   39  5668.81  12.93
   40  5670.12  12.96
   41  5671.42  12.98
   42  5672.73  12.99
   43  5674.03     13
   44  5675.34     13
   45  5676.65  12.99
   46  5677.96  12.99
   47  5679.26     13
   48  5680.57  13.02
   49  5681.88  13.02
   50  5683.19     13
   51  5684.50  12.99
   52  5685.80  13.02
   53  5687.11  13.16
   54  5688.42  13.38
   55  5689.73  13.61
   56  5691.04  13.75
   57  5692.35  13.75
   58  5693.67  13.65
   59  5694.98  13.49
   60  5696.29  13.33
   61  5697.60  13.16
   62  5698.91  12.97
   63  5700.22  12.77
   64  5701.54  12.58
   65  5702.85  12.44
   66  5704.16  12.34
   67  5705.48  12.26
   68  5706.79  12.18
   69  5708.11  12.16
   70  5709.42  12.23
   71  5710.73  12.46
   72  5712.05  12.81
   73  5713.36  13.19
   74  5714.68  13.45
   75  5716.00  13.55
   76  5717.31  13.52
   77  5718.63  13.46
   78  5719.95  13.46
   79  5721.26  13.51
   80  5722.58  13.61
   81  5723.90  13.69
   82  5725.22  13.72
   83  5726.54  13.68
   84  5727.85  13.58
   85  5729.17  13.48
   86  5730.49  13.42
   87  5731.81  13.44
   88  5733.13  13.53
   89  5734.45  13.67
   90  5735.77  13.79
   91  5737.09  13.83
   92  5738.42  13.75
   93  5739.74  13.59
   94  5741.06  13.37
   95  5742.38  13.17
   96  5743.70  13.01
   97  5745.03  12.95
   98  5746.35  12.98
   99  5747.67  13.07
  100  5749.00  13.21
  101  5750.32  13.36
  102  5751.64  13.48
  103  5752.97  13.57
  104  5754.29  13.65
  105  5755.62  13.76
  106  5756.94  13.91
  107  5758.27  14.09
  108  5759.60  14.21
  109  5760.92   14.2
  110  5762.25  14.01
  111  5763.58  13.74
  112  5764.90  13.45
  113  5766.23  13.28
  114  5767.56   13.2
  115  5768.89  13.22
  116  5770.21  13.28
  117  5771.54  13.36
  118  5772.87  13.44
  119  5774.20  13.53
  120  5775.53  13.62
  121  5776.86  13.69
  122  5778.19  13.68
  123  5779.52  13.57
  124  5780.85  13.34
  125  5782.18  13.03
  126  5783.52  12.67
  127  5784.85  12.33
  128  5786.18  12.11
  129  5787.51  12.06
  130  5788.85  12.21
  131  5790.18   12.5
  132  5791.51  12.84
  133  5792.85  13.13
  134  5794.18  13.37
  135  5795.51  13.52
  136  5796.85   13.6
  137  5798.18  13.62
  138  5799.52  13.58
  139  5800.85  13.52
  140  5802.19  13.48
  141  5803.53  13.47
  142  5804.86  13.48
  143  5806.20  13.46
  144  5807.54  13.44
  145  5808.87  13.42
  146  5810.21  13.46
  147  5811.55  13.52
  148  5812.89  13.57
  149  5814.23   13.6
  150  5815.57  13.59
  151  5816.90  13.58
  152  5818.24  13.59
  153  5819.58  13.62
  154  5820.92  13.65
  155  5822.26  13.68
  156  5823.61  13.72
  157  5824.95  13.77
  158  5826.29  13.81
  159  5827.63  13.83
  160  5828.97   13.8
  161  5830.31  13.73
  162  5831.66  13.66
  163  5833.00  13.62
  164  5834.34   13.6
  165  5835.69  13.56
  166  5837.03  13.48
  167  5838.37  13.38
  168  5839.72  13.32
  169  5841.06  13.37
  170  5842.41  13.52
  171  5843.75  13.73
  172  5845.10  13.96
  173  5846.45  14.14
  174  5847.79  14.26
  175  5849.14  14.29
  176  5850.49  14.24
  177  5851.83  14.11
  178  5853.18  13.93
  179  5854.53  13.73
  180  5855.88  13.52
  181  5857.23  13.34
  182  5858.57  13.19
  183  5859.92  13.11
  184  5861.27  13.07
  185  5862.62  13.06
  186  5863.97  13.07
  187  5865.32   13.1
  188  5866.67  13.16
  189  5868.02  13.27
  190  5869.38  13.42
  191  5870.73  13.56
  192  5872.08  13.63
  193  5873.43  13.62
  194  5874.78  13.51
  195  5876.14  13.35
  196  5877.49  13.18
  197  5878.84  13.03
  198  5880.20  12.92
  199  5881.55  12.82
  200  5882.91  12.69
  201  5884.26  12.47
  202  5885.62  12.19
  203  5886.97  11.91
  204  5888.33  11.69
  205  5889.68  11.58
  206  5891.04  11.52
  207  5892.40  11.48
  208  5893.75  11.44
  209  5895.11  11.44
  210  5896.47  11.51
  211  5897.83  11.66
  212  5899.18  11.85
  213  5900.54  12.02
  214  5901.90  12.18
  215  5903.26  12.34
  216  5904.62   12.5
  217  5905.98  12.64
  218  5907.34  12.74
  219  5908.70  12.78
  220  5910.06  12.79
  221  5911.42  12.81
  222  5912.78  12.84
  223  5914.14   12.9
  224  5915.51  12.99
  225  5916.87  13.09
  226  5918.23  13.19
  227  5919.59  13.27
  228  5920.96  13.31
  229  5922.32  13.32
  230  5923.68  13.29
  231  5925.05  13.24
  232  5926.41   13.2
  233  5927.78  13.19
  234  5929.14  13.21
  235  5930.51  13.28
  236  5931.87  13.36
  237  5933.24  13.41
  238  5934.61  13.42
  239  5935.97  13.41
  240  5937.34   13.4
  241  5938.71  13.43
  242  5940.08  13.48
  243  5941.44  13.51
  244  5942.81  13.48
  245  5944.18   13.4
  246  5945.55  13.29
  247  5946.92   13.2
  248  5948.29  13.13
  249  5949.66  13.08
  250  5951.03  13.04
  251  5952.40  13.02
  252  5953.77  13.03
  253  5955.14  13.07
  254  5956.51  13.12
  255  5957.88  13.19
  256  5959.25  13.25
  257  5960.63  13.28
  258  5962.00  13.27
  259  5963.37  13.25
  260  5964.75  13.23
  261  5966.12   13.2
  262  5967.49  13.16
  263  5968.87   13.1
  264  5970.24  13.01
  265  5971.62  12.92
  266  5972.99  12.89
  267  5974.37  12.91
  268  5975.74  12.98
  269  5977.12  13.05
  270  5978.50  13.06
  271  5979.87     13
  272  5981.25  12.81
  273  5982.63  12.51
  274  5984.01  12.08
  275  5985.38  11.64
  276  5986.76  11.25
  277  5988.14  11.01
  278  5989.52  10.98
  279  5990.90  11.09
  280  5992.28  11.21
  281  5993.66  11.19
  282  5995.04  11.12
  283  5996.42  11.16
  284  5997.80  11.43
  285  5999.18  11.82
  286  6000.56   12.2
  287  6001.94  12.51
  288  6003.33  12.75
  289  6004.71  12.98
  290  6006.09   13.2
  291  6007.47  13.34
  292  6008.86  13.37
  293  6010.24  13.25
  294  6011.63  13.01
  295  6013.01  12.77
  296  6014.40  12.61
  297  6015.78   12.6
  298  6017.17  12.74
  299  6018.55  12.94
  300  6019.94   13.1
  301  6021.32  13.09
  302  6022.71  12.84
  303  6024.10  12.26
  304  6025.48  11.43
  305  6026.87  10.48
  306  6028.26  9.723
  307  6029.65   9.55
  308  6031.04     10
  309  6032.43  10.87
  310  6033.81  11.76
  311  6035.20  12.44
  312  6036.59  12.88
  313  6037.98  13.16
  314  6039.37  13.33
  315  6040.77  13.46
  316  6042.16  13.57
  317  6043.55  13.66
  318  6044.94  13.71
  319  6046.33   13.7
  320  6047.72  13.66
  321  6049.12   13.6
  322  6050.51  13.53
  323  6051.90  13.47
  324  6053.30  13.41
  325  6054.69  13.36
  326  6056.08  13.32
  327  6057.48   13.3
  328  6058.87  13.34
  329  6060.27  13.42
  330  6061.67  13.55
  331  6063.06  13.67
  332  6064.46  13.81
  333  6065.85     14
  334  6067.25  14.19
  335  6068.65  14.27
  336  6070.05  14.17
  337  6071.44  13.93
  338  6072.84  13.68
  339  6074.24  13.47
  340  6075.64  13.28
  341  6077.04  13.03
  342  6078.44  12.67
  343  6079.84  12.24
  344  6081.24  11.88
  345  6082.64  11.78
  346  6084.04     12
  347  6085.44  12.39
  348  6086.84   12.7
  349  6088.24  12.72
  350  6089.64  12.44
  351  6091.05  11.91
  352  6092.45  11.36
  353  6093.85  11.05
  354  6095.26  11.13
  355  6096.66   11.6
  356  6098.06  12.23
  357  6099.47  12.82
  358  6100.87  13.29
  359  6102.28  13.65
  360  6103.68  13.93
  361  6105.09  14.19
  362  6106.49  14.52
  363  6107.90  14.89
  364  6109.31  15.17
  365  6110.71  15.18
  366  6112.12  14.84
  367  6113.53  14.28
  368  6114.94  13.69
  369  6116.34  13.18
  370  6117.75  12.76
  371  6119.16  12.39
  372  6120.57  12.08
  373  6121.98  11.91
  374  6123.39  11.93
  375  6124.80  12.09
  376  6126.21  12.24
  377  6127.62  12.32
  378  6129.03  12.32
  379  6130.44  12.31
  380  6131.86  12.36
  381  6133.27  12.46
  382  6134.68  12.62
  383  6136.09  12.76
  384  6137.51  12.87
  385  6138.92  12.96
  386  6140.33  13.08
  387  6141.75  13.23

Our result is 0.046 mag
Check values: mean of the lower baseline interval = 13.7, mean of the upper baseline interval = 13.1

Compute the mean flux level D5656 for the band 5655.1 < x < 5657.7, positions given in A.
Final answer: 13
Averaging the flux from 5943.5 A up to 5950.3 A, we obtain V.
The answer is 13.2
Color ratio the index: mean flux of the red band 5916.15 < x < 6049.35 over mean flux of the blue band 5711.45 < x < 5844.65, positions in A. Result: 0.95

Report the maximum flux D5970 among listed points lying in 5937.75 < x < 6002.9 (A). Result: 13.51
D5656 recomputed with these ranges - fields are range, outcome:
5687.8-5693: 13.6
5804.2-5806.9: 13.4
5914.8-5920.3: 13.1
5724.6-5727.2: 13.7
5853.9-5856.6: 13.6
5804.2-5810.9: 13.4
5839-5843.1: 13.4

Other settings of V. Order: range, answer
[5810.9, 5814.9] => 13.6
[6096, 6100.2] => 12.2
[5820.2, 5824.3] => 13.7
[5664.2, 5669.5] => 12.8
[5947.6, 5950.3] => 13.1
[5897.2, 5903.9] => 12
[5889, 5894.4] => 11.5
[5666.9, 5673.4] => 13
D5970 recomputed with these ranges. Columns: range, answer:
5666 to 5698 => 13.75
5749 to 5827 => 14.21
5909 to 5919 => 13.19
